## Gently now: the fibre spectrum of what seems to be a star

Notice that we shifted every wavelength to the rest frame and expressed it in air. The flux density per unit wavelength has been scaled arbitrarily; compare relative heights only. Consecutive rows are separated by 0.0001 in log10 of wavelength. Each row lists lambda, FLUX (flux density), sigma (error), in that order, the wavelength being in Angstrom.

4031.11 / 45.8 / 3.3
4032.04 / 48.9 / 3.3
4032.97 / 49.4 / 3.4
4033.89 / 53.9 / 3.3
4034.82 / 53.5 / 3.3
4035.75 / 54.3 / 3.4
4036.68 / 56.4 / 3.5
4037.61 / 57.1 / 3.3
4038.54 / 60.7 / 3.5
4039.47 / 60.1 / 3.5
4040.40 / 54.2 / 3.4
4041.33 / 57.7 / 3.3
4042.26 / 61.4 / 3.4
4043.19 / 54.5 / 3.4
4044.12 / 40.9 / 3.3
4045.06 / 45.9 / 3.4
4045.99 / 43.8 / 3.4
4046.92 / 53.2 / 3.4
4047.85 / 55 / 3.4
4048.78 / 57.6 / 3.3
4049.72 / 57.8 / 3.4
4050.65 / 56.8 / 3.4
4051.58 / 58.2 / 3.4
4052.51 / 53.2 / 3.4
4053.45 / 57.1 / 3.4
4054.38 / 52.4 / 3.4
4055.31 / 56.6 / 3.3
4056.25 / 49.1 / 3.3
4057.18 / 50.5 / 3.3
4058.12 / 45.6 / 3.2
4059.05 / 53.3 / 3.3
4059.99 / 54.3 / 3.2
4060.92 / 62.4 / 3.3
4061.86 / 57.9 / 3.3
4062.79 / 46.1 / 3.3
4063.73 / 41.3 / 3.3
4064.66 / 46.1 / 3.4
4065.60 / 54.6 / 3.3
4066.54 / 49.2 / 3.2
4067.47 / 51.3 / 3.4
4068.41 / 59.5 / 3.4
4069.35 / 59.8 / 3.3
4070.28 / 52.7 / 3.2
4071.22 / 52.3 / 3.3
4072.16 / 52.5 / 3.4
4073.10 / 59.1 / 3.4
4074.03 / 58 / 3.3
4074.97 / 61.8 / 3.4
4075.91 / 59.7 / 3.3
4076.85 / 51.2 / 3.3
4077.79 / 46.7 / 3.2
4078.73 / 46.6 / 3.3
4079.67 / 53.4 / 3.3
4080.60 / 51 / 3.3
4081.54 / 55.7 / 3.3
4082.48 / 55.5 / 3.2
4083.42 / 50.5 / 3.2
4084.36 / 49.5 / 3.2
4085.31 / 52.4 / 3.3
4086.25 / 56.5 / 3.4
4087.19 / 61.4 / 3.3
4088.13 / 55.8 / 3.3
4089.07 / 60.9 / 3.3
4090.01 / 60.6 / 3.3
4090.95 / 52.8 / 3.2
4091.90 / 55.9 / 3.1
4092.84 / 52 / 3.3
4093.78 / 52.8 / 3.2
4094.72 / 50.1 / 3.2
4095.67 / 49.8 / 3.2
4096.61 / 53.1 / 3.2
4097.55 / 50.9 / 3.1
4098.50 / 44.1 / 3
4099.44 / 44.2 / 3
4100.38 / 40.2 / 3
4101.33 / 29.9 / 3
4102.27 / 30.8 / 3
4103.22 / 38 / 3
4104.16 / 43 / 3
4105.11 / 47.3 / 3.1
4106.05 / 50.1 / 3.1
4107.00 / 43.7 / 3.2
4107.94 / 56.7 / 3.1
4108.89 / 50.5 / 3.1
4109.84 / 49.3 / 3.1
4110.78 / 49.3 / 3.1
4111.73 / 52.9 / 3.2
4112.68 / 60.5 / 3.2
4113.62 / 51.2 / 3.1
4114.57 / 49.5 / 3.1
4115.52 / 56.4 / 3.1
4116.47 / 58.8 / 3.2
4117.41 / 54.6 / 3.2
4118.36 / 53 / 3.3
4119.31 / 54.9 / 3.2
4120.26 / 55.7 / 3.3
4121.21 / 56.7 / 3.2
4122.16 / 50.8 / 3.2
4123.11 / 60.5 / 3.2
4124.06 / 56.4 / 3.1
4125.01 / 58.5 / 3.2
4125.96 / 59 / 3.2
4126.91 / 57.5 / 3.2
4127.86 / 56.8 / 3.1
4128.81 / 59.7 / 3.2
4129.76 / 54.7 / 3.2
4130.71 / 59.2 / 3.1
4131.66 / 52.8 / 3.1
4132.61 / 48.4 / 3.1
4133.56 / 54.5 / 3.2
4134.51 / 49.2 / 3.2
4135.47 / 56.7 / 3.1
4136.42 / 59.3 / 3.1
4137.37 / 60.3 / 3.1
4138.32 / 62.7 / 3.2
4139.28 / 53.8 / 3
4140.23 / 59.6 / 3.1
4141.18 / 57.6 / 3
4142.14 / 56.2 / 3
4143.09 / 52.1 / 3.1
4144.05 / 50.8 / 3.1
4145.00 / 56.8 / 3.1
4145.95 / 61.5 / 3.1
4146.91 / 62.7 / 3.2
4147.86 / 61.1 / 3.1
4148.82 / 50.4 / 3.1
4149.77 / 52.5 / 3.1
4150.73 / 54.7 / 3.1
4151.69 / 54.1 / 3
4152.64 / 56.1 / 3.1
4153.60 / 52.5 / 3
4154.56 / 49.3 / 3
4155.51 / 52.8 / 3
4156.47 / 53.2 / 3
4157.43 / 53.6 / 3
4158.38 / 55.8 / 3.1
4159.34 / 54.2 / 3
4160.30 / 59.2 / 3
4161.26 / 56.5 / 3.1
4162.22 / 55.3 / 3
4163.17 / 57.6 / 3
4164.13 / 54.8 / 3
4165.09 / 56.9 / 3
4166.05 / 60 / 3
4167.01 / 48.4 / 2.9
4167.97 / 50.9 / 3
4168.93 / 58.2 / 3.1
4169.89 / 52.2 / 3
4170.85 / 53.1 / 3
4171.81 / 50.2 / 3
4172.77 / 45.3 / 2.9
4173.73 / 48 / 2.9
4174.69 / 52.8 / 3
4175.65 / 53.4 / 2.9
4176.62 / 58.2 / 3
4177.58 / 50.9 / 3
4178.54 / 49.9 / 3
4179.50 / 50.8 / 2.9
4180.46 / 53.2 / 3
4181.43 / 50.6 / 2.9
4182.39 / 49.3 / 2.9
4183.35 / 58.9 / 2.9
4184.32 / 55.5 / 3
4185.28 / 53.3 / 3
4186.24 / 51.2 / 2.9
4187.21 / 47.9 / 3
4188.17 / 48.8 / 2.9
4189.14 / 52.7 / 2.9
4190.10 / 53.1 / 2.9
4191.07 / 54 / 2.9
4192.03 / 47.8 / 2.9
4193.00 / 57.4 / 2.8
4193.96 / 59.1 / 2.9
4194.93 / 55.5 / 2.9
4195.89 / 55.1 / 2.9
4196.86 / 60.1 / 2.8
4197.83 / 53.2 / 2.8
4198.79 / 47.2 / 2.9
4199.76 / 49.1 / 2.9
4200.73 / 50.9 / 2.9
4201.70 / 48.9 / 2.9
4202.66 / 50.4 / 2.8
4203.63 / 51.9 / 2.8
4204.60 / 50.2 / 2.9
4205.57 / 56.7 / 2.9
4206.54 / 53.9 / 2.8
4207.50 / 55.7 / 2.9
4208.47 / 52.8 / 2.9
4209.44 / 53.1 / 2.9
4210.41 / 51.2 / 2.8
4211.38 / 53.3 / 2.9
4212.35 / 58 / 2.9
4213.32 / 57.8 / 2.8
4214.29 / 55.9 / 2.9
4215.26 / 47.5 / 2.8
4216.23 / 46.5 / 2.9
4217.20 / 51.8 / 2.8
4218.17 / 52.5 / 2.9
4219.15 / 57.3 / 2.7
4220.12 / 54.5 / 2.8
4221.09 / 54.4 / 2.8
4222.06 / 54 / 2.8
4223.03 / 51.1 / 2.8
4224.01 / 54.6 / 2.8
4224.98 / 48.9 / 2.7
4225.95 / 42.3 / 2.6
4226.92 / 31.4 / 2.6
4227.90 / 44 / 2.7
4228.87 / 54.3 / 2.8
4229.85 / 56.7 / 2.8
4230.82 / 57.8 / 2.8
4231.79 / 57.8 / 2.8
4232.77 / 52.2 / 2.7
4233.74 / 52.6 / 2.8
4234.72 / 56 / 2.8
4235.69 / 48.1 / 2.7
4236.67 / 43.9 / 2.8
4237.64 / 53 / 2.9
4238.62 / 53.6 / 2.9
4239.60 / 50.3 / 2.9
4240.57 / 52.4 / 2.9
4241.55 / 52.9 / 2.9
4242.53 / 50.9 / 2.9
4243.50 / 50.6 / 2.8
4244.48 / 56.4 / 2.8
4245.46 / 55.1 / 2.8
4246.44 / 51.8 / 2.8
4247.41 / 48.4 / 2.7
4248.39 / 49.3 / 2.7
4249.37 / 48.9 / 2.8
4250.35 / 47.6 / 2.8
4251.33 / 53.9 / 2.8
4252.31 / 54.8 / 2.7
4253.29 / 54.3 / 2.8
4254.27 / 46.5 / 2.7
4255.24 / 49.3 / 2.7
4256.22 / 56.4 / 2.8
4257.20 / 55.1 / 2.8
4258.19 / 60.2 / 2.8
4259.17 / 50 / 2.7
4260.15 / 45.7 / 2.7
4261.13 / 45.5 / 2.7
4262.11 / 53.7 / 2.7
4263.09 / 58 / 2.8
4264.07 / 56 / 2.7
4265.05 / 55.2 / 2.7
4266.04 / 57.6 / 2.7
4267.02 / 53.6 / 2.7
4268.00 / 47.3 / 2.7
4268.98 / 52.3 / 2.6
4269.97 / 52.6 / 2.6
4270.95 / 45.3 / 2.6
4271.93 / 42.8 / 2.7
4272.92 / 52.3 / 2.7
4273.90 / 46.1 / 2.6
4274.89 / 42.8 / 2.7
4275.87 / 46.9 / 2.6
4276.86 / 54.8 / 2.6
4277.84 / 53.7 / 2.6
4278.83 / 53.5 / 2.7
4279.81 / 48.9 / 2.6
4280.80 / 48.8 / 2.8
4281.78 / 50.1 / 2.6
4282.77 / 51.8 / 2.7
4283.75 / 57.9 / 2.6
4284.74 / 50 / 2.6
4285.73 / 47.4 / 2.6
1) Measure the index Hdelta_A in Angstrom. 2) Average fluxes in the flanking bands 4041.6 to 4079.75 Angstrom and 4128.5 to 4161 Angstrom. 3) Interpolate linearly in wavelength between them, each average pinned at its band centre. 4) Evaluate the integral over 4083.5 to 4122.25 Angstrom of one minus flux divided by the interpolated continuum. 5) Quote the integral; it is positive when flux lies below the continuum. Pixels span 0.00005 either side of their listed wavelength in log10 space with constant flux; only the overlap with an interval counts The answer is 2.5 Angstrom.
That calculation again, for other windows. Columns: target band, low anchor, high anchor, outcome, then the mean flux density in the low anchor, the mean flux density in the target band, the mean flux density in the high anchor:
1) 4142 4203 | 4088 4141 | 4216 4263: -1.64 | 52.6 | 53.5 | 51.5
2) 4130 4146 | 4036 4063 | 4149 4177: -0.59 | 54.2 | 55.8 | 53.7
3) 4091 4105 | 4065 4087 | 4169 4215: 2.11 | 53.9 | 45.6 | 52.8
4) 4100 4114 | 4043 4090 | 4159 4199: 1.88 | 53.4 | 46.2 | 53.4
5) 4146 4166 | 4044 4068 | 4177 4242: -1.24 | 52.1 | 55.4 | 52.2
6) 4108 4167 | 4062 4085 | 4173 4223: -2.92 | 52.7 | 55.4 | 52.8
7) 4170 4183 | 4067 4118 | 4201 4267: 0.17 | 51.7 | 51.3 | 52.1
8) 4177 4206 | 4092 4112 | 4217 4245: -1.37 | 46.7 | 52.5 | 51.6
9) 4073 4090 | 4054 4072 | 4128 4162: -0.56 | 52.4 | 54.8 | 55.6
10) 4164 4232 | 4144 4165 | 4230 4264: 1.86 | 55.4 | 52.4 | 52.2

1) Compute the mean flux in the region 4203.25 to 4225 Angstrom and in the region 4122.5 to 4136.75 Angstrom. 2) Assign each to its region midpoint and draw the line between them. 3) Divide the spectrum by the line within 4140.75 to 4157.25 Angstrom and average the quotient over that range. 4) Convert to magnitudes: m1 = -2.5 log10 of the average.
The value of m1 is 0.011 mag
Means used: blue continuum 56.1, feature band 54.9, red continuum 53.3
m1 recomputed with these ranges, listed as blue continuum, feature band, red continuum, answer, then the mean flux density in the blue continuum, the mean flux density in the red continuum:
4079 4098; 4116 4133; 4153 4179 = -0.046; 54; 53.5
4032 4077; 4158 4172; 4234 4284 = -0.048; 53.9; 51.4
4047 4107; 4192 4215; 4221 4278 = -0.046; 51.9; 51.2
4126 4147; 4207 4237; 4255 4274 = 0.031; 56.4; 51.9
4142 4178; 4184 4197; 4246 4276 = -0.005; 54.3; 51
